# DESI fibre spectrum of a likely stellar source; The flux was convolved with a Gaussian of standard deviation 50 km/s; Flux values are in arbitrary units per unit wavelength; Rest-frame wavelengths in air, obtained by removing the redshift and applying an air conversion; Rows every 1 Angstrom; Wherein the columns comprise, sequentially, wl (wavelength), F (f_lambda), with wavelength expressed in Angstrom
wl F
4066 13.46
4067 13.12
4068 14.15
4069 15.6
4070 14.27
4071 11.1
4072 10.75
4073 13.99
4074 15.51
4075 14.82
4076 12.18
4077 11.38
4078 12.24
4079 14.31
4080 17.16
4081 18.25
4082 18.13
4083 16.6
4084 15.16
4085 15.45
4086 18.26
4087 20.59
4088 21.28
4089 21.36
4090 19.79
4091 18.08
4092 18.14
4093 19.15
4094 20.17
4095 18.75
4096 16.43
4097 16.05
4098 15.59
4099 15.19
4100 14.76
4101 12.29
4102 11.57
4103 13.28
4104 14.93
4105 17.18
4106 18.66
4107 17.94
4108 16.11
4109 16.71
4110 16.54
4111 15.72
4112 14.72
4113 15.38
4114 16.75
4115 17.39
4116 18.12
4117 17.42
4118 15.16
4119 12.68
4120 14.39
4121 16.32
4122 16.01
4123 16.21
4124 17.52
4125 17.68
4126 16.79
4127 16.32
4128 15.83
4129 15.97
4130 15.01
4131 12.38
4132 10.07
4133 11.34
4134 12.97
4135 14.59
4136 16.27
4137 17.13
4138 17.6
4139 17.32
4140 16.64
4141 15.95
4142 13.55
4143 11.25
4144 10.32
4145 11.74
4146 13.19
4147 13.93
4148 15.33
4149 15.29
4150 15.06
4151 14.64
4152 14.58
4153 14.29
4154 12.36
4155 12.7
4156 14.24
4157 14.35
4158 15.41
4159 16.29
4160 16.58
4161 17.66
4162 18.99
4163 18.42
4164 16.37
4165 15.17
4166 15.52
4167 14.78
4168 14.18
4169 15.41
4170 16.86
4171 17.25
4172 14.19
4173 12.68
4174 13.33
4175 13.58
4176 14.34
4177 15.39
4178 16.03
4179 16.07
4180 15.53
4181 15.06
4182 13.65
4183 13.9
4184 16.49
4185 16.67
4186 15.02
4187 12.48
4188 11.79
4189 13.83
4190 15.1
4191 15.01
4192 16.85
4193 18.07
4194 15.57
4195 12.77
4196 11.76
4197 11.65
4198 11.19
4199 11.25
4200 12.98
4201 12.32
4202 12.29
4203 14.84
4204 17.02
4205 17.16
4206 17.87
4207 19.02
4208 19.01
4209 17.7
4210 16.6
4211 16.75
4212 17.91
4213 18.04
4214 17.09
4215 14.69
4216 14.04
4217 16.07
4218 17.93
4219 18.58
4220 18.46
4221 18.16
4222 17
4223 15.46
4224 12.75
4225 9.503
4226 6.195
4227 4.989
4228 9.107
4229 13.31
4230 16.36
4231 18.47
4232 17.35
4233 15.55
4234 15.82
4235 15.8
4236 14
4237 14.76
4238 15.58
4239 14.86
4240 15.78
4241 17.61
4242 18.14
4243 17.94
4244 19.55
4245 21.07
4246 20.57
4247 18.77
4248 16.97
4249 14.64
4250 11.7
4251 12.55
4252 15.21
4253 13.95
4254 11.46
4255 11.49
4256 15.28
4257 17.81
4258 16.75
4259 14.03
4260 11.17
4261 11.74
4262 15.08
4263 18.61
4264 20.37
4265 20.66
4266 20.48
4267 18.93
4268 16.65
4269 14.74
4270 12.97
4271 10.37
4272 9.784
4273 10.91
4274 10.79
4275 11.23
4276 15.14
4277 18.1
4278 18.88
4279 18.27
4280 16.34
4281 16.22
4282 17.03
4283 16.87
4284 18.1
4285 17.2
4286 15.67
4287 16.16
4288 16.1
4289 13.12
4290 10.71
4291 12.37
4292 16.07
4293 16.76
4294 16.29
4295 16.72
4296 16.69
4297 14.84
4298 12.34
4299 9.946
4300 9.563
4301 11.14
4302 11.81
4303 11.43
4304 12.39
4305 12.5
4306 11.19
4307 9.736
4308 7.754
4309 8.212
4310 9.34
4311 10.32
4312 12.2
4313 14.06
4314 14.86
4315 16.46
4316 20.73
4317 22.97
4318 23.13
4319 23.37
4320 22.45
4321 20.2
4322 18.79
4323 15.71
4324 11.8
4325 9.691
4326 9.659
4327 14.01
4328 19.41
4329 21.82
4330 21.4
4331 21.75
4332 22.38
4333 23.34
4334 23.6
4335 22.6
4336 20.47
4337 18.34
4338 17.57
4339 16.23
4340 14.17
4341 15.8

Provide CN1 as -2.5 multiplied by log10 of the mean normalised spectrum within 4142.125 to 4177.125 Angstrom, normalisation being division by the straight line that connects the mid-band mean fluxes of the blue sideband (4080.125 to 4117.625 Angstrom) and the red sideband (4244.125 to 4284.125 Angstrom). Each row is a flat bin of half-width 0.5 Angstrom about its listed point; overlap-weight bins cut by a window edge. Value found 0.12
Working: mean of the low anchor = 17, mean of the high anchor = 15.6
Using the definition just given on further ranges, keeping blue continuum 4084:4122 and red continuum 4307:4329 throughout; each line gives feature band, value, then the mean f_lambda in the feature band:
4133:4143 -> 0.08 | 15.3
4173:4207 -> 0.12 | 14.5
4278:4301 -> 0.04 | 15.1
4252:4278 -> 0.07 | 14.8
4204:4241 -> 0.03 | 15.5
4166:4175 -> 0.11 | 14.8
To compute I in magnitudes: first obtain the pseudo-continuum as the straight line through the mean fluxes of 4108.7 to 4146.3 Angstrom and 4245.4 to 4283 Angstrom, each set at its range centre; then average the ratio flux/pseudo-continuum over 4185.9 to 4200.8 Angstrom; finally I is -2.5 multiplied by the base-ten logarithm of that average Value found 0.122 mag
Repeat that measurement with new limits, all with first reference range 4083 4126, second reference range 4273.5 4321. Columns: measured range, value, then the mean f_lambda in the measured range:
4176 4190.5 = 0.082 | 14.8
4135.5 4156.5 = 0.130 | 14.4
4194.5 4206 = 0.175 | 13.4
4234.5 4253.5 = -0.066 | 16.3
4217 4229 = 0.148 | 13.6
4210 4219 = -0.071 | 16.7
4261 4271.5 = -0.104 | 16.6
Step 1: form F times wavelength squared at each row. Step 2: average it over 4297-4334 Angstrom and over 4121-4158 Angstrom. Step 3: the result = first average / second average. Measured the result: 1.14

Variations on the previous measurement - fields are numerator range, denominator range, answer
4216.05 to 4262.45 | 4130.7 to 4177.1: 1.07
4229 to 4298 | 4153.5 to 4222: 1.05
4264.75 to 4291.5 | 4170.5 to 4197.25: 1.09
